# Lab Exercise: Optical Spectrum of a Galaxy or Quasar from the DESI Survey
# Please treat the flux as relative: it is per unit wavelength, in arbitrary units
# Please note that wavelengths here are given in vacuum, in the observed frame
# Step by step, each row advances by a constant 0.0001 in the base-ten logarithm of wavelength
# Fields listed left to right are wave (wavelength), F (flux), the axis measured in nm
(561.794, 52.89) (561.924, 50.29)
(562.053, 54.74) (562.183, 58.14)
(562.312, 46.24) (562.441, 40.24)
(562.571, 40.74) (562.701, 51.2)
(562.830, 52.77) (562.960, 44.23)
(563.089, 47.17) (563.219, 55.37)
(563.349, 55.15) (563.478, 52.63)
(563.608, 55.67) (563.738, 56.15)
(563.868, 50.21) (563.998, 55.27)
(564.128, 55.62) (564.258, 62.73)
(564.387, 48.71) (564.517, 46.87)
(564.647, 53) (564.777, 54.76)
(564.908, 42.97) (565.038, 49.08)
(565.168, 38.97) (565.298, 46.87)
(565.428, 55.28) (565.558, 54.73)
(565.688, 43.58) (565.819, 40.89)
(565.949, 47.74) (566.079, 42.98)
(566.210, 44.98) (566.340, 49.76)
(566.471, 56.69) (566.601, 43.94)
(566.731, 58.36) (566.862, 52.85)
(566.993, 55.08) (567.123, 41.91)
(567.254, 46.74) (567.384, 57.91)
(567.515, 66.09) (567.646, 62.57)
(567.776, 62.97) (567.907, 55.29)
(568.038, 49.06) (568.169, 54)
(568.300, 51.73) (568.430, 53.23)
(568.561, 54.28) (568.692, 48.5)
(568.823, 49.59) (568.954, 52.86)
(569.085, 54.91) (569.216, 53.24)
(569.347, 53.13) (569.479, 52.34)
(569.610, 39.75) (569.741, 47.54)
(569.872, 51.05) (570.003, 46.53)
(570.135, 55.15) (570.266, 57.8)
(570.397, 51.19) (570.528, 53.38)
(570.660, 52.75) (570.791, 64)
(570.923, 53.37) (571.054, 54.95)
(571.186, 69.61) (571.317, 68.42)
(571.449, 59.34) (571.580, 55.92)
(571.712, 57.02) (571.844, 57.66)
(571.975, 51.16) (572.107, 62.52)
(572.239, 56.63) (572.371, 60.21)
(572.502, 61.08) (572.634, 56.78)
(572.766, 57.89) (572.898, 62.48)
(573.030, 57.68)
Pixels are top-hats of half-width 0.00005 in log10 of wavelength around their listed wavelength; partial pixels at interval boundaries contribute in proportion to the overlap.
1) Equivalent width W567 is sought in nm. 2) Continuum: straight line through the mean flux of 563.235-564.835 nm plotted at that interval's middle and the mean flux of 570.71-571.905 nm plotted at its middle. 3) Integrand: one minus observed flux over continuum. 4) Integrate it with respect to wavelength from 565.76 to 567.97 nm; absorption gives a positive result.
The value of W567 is 0.16 nm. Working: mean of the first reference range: 54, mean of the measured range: 52.2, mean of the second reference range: 59.9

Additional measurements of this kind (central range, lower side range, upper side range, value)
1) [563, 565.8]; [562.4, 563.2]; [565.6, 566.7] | -0.264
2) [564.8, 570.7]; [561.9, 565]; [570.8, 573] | 0.443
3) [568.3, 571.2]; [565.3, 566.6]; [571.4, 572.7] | 0.075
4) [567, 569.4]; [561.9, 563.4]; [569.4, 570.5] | -0.175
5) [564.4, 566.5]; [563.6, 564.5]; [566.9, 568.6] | 0.254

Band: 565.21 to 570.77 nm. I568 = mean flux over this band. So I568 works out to 51.7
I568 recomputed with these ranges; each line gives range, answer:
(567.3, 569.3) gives 55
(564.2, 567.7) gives 50.5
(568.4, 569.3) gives 52.4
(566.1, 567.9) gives 53.6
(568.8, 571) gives 52.3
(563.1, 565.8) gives 51.4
